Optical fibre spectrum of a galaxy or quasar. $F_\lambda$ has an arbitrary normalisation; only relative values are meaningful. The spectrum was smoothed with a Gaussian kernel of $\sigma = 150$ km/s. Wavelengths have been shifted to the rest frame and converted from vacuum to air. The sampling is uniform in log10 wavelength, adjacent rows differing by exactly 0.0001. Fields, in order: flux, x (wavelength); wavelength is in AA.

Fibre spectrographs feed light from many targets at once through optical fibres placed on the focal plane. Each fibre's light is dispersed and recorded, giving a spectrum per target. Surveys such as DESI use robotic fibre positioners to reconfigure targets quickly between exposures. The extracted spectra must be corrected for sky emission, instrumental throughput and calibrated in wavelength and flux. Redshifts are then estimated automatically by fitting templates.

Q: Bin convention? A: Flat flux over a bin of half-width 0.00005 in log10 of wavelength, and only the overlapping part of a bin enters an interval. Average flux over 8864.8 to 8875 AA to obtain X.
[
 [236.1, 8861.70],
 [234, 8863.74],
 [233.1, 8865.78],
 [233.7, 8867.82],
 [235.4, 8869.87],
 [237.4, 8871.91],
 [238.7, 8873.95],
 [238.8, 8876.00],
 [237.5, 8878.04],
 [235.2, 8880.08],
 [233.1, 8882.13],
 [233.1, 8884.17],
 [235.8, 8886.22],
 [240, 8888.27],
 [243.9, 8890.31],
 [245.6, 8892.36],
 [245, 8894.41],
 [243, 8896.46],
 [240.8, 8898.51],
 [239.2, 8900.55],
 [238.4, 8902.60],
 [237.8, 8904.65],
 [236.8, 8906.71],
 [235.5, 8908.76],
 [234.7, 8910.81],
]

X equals 236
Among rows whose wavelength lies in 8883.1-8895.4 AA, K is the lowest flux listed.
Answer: 233.1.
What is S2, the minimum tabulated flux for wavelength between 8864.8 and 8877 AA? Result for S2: 233.1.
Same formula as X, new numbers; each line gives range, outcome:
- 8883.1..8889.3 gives 236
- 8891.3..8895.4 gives 245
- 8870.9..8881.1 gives 238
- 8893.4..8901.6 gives 242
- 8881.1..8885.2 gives 233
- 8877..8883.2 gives 236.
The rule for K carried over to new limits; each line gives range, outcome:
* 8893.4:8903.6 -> 238.4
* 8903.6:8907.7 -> 236.8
